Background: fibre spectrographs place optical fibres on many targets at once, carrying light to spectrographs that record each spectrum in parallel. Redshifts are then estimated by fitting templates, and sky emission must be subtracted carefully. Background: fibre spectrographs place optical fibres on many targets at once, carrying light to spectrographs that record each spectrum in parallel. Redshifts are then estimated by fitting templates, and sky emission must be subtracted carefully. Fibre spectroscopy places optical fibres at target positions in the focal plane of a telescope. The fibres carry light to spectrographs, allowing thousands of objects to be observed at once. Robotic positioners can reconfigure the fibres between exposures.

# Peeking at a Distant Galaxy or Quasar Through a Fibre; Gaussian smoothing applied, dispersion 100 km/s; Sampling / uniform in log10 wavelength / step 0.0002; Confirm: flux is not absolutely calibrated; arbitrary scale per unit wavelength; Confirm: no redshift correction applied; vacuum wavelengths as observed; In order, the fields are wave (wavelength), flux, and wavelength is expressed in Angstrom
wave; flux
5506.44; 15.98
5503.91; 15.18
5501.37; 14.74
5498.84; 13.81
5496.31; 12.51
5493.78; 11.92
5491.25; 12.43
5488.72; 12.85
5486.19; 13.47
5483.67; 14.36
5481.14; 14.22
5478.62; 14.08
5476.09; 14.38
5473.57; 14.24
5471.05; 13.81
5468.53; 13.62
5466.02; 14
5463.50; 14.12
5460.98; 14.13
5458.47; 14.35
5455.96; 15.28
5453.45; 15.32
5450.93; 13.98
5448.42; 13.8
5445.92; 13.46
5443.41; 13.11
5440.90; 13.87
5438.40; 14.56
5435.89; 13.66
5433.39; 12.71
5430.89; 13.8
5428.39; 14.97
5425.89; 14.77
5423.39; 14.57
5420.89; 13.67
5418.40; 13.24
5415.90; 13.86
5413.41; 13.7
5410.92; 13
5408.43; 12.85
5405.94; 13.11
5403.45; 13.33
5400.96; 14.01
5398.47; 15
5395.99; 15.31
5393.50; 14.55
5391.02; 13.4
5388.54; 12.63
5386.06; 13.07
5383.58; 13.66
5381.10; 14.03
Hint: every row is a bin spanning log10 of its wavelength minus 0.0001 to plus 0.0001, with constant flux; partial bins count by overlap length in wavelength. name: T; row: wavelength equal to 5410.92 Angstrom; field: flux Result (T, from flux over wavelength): 13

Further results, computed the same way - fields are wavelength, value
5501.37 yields 14.74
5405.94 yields 13.11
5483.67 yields 14.36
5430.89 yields 13.8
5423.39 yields 14.57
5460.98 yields 14.13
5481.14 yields 14.22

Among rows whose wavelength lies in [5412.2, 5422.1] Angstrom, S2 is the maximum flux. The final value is 13.86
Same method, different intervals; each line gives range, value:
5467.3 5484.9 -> 14.38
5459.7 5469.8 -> 14.13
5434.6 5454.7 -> 15.32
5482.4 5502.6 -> 14.74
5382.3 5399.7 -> 15.31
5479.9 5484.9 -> 14.36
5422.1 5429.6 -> 14.97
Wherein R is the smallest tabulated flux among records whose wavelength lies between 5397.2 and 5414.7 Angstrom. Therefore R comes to 12.85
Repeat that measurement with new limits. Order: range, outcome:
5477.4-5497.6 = 11.92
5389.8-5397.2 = 13.4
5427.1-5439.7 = 12.71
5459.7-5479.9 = 13.62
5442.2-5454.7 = 13.11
